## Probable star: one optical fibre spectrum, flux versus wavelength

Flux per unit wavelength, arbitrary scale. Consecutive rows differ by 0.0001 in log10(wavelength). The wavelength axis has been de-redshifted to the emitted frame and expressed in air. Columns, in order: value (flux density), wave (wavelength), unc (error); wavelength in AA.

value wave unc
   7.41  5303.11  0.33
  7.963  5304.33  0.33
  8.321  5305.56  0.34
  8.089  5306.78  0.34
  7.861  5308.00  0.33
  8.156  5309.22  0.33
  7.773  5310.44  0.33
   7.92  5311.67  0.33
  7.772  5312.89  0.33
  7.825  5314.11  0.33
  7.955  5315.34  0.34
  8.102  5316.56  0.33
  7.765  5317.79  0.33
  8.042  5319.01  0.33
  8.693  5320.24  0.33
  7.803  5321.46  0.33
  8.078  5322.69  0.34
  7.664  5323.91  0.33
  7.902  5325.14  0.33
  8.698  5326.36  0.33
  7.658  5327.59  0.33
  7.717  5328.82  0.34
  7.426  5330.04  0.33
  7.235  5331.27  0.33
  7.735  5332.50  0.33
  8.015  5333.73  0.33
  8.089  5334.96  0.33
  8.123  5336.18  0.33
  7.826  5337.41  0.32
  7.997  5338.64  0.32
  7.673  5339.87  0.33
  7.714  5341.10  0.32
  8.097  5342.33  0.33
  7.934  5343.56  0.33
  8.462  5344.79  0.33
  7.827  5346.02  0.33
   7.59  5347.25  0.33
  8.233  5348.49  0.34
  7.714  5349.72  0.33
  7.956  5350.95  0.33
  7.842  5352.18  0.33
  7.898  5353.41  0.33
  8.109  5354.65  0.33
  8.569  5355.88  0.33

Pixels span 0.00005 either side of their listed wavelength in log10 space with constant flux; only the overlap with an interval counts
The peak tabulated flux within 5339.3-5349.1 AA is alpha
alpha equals 8.462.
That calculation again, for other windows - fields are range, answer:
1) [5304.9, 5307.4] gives 8.321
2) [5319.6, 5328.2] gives 8.698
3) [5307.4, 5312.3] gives 8.156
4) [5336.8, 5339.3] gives 7.997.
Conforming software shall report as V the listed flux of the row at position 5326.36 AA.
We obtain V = 8.698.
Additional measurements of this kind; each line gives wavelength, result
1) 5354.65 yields 8.109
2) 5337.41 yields 7.826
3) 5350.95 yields 7.956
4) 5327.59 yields 7.658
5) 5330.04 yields 7.426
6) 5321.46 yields 7.803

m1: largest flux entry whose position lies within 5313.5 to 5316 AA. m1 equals 7.955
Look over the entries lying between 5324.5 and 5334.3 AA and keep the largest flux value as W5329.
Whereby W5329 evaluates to 8.698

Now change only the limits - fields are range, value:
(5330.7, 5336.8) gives 8.123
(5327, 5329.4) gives 7.717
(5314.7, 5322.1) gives 8.693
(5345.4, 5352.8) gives 8.233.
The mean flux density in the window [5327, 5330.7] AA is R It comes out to 7.6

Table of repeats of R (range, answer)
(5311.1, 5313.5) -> 7.86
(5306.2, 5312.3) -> 7.96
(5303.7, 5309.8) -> 8.07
